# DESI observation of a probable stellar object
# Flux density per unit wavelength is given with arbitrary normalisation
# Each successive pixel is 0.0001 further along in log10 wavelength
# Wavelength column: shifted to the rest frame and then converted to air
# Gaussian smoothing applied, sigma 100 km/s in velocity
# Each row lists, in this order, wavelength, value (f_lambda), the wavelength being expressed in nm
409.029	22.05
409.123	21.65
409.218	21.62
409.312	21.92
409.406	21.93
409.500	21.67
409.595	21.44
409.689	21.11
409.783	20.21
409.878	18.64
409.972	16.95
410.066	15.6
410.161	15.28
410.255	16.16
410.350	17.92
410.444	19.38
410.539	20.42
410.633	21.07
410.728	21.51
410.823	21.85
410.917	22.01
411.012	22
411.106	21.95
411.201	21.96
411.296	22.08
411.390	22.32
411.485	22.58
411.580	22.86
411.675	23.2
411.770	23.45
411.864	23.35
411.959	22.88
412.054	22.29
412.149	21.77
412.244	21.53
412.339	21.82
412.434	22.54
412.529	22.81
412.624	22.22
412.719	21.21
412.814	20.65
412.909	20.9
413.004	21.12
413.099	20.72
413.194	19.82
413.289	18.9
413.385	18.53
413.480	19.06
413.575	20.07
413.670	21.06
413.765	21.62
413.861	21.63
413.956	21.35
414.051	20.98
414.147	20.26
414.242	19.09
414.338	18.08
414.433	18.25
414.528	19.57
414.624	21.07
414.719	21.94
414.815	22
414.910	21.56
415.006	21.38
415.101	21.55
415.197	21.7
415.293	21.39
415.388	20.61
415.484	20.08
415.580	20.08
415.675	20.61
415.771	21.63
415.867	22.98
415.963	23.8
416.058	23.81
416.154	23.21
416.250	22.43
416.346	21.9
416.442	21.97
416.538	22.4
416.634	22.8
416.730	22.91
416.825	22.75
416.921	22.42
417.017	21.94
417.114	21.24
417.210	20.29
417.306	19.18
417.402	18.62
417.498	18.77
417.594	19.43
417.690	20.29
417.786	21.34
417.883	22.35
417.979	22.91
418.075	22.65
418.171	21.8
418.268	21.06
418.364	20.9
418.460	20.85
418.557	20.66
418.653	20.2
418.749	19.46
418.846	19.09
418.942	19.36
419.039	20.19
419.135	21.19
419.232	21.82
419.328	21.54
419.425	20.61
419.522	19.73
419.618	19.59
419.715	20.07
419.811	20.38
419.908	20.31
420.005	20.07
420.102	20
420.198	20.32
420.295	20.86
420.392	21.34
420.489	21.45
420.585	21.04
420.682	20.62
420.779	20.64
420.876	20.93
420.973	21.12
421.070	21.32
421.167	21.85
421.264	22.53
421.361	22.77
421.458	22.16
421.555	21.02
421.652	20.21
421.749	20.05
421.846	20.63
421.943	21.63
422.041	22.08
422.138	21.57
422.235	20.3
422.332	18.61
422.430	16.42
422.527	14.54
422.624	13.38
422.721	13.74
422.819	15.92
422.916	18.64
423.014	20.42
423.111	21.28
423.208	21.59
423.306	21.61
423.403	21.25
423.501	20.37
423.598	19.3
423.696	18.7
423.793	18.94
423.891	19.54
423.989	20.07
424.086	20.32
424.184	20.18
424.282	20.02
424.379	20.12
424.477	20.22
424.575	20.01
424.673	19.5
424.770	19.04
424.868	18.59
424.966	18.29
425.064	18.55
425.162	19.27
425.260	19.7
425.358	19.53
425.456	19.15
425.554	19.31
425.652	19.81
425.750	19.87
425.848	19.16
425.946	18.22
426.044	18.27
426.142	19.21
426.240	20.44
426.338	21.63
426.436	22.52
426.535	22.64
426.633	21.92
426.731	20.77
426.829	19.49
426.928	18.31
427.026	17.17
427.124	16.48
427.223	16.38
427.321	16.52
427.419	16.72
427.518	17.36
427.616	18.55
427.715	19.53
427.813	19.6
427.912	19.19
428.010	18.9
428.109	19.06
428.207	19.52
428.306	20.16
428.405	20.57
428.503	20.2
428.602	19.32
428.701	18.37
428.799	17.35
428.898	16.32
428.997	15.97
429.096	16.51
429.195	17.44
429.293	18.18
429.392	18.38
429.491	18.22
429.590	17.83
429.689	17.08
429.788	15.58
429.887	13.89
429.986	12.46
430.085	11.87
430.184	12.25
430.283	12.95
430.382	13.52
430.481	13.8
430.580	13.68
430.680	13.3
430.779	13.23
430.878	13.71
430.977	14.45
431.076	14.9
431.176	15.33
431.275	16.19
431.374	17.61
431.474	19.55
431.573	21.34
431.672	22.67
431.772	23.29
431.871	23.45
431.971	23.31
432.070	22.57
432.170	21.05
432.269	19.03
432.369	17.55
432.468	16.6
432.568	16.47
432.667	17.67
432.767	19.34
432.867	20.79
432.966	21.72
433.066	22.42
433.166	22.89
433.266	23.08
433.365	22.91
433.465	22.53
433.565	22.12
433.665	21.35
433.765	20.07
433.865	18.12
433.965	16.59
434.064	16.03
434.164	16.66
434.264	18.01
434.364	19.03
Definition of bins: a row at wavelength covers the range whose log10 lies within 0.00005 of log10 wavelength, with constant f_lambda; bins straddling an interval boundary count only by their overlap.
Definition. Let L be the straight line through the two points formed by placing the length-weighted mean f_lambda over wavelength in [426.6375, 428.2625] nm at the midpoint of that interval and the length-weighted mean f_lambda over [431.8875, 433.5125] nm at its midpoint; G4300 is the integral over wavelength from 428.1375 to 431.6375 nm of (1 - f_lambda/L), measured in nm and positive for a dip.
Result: 0.56 nm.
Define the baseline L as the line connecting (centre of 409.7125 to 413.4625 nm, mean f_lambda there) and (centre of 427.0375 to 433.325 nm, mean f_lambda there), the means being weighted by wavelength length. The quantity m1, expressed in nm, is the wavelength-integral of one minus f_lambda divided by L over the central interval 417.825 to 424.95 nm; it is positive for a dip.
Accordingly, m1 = -0.35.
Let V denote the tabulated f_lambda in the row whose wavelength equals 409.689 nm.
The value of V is 21.11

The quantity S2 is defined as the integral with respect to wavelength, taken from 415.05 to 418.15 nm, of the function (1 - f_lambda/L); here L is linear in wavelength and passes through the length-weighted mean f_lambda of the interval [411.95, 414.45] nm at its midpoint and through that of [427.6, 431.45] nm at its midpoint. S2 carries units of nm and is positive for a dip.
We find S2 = -0.26 nm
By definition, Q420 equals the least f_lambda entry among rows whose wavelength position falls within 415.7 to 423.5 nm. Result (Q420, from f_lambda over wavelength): 13.38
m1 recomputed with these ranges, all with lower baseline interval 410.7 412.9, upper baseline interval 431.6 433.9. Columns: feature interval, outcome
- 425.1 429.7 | 0.518 nm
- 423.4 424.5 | 0.082 nm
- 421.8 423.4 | 0.192 nm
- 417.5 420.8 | 0.162 nm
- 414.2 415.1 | 0.066 nm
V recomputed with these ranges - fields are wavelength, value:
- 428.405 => 20.57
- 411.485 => 22.58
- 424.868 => 18.59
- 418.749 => 19.46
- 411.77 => 23.45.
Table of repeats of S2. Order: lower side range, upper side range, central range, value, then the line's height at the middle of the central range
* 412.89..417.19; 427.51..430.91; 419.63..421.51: -0.155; 19.4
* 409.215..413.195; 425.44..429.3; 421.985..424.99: 0.035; 19.4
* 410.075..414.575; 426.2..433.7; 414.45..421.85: -0.404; 20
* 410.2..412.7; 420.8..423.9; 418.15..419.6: -0.007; 20.4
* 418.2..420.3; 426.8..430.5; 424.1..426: -0.106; 18.4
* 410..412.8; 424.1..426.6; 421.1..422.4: -0.064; 20.1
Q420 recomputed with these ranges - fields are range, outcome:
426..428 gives 16.38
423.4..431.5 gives 11.87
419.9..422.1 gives 20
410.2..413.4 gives 16.16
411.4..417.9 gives 18.08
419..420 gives 19.59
